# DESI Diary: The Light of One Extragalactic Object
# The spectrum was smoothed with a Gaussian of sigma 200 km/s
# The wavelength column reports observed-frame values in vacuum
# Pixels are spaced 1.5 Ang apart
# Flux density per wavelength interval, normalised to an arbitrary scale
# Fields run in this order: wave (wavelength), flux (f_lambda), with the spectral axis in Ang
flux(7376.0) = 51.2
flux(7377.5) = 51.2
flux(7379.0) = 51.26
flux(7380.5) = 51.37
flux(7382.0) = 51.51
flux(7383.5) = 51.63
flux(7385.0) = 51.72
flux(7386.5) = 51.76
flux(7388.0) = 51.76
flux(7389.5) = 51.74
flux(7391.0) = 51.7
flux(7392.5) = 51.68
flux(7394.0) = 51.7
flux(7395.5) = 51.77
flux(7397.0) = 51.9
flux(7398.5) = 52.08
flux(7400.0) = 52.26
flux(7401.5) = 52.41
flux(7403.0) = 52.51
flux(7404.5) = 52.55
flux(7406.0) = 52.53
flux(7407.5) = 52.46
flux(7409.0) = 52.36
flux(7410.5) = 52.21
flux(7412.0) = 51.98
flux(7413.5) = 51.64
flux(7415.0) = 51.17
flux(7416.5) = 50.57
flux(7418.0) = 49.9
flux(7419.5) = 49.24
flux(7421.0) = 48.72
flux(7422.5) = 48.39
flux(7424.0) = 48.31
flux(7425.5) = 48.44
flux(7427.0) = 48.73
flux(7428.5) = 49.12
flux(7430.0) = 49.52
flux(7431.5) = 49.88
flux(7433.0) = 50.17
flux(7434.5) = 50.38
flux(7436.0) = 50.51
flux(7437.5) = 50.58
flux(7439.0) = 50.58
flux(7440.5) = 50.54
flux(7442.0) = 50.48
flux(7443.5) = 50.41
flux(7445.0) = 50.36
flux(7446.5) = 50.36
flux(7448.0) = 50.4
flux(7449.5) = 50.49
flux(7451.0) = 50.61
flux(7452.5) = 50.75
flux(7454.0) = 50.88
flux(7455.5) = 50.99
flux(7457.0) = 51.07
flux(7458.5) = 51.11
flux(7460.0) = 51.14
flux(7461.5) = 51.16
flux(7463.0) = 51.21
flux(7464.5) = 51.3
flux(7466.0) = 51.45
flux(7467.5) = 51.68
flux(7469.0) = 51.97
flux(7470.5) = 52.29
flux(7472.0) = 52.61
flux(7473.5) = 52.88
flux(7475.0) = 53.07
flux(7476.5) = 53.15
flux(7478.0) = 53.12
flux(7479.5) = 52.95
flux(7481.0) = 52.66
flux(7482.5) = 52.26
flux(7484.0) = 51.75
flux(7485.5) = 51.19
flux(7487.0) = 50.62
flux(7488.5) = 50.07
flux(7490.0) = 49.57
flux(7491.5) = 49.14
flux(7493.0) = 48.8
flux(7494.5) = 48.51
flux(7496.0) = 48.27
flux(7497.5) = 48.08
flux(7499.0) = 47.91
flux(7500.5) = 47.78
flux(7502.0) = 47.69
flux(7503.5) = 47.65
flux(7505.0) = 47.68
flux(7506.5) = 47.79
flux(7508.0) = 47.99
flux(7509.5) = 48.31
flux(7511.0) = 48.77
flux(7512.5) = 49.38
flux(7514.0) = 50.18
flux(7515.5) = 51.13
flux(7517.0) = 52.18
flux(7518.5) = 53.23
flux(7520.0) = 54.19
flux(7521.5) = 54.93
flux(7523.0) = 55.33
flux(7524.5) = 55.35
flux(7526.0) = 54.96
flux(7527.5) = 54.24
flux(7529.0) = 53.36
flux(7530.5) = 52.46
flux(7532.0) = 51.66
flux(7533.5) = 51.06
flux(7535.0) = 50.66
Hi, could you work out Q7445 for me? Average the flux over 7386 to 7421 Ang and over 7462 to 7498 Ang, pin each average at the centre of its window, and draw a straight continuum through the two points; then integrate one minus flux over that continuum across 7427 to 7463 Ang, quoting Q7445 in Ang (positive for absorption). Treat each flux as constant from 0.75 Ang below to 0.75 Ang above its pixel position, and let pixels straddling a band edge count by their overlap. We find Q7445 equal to 0.66 Ang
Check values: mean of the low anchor 51.7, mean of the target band 50.5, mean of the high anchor 51.2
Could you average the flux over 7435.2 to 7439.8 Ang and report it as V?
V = 50.6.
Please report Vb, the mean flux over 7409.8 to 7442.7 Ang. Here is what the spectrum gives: 50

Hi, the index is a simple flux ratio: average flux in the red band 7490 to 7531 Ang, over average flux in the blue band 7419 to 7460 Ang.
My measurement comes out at 1.01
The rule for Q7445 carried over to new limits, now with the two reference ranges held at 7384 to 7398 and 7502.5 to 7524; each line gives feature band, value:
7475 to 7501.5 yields 0.2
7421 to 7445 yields 0.8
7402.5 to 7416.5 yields -0.1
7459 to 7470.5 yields -0.1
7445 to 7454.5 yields 0.1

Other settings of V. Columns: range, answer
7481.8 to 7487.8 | 51.4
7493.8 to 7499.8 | 48.2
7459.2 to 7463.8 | 51.2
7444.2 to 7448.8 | 50.4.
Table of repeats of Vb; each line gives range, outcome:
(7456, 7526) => 50.9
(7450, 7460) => 50.9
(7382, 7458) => 50.9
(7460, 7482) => 52.2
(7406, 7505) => 50.5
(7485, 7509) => 48.6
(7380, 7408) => 52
